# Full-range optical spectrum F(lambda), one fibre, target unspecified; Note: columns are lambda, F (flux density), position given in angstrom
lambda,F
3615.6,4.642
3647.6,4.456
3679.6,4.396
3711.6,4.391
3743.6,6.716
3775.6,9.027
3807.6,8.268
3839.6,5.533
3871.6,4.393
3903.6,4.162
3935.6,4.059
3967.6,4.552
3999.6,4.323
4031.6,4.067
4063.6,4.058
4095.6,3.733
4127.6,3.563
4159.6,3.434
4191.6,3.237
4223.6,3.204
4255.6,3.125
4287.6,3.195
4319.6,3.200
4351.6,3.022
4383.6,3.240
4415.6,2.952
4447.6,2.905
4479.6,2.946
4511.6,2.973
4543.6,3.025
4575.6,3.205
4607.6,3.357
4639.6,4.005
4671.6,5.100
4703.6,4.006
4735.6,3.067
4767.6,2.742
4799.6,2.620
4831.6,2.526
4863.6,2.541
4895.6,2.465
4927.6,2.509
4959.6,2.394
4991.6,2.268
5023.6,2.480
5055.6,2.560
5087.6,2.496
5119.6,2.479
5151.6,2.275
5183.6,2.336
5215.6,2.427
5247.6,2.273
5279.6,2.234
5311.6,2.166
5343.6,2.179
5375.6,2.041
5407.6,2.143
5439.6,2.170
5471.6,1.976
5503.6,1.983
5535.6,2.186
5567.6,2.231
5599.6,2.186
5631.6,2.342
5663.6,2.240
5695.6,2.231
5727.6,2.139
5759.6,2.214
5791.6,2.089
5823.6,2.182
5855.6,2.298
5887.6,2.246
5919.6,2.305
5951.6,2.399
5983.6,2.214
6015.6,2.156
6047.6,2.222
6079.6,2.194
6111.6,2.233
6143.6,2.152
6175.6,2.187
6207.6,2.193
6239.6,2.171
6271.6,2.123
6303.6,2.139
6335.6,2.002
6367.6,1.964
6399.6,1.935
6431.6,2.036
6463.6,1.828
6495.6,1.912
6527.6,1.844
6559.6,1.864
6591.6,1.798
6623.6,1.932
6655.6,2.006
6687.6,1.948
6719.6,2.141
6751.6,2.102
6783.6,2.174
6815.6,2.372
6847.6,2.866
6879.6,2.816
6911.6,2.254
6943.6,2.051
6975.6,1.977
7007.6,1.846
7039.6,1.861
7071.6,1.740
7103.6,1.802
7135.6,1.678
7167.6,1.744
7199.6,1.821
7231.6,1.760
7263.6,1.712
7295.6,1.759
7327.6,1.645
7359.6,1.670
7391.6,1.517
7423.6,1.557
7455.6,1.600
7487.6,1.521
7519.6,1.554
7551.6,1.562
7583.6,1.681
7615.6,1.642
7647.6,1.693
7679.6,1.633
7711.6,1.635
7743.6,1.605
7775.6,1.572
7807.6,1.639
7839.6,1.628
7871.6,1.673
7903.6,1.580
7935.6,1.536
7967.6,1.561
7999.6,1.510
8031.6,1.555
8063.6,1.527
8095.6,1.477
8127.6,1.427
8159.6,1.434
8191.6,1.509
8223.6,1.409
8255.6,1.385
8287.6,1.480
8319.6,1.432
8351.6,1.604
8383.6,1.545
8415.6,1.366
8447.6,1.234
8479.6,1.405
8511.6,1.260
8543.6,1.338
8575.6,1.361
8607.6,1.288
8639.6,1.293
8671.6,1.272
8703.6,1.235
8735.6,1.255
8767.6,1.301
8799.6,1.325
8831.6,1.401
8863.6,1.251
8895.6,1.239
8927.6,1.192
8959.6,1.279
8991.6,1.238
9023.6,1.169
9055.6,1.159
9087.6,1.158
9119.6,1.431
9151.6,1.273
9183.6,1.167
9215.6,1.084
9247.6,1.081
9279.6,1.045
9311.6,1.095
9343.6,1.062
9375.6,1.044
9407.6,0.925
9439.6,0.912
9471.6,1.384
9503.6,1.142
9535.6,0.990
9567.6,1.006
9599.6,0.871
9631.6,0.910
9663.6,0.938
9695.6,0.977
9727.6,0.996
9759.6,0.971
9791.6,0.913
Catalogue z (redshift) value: 1.45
